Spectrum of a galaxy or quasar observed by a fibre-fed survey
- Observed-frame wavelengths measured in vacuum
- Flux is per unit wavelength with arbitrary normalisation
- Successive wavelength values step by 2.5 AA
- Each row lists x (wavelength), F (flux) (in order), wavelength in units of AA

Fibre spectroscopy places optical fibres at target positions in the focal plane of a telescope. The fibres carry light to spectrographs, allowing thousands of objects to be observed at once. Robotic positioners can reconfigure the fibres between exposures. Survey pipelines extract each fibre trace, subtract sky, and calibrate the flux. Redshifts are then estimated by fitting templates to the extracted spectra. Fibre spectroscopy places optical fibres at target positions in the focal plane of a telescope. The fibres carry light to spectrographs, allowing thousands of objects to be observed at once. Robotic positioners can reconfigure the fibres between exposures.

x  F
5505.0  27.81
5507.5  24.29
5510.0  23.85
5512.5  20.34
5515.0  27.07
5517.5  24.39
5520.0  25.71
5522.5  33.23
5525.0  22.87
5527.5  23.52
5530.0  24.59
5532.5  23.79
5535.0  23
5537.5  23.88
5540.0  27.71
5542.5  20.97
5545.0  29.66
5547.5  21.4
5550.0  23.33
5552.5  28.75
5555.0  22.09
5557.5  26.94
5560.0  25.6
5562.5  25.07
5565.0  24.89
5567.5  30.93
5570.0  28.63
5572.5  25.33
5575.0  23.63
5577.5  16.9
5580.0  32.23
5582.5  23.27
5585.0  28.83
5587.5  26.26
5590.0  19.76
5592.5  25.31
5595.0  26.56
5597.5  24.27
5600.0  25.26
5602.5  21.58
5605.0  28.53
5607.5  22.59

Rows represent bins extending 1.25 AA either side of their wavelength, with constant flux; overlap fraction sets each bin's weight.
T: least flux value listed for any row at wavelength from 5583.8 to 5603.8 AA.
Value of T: 19.76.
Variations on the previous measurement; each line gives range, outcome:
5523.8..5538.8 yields 22.87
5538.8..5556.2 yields 20.97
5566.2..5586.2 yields 16.9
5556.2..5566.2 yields 24.89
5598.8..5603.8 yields 21.58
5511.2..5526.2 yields 20.34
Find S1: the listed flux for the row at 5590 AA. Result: 19.76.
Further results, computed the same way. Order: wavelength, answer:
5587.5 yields 26.26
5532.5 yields 23.79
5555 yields 22.09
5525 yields 22.87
